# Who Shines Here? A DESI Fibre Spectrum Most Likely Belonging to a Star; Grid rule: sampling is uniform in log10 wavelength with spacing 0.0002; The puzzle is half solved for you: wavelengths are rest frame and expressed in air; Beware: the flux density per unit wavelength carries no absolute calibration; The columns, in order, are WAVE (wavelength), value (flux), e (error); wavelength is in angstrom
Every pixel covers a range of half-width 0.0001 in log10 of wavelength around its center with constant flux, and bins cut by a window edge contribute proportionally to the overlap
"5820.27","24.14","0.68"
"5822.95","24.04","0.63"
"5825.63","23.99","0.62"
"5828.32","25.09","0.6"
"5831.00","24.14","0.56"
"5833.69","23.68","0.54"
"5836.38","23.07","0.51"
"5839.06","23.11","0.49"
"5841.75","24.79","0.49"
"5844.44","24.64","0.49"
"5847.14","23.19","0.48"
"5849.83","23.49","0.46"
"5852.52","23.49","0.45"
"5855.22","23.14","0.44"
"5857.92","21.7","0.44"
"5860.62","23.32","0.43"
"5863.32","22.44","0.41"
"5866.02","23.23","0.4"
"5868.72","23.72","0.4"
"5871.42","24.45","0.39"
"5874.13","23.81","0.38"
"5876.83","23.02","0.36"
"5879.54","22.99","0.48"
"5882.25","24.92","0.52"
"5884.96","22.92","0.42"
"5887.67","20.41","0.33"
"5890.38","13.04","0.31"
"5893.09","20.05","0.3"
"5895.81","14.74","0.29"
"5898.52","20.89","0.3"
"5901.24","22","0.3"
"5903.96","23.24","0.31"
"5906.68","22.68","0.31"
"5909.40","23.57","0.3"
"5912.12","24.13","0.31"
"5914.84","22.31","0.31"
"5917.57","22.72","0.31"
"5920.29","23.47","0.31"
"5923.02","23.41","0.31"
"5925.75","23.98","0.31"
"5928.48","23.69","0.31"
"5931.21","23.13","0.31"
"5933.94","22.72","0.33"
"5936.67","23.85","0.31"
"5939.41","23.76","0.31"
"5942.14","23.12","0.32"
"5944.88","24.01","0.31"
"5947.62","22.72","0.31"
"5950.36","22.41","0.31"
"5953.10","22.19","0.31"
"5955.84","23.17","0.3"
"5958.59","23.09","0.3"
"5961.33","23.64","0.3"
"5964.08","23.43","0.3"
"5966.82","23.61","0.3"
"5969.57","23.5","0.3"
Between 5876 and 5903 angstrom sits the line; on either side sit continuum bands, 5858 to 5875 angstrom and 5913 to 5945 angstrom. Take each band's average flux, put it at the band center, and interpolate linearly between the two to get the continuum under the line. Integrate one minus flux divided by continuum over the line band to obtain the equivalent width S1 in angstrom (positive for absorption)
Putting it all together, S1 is 3.3 angstrom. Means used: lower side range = 23.4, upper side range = 23.3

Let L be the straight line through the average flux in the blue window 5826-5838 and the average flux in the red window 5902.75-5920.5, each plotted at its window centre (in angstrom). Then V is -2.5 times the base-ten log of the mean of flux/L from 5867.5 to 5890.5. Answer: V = 0.04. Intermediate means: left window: 24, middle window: 22.6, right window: 23.1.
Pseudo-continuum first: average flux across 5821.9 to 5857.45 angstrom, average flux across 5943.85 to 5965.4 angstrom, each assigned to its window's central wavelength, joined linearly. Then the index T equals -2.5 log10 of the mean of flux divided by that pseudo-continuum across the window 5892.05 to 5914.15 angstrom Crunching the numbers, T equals 0.09 mag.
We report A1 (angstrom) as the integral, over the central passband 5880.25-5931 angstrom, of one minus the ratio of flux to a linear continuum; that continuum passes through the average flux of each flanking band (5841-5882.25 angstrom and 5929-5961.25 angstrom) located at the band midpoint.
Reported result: 3.16 angstrom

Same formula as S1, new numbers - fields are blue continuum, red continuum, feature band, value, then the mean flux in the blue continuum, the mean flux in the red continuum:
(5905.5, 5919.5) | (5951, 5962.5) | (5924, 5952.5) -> -0.3 angstrom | 23.1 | 23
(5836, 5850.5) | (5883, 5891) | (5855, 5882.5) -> -2.4 angstrom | 23.8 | 19.8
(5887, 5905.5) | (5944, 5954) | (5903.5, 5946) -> -4.5 angstrom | 19.2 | 22.8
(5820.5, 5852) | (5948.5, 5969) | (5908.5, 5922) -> 0.1 angstrom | 23.9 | 23.1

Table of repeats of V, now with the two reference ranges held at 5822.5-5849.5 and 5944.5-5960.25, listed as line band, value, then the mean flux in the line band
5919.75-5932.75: -0.019 mag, 23.5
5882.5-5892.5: 0.198 mag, 19.6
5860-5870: 0.024 mag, 23.2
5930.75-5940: -0.015 mag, 23.4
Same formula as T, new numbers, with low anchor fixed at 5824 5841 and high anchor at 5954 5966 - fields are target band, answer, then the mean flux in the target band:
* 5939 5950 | 0.00 mag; 23.3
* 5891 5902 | 0.24 mag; 18.9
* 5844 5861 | 0.03 mag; 23.2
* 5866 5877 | 0.00 mag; 23.8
